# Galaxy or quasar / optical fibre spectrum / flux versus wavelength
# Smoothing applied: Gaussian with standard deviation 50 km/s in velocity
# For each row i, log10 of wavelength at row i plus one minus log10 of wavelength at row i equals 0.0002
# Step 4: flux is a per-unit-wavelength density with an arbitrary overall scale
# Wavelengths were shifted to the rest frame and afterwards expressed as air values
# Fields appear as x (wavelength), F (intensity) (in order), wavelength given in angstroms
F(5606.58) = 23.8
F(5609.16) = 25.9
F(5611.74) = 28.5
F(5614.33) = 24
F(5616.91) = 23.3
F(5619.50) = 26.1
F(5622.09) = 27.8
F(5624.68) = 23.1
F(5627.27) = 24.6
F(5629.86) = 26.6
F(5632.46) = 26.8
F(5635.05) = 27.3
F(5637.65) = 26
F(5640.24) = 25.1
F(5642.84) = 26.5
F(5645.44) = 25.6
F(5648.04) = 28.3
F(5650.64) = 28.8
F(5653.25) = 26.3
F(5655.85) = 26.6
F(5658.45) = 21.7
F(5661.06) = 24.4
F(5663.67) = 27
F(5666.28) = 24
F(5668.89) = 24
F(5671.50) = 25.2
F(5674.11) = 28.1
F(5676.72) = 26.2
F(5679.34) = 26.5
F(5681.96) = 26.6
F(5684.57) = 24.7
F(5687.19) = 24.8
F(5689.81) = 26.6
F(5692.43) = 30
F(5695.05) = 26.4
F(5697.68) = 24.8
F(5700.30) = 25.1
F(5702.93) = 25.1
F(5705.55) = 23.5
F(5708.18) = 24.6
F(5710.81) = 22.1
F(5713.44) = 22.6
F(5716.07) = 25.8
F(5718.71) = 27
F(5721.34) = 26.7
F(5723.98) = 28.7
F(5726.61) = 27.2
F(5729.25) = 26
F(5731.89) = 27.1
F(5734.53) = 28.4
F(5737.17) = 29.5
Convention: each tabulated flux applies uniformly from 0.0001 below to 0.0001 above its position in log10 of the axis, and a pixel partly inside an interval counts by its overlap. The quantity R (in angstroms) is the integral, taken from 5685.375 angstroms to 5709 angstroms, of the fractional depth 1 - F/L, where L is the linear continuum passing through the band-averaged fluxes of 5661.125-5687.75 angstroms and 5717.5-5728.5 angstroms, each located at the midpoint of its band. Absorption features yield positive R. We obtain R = 0.7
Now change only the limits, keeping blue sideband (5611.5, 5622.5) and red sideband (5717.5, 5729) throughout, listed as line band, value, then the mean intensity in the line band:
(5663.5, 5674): 0.5 angstroms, 25.2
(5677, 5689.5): 0.4 angstroms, 25.8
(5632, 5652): -0.7 angstroms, 26.8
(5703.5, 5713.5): 1.3 angstroms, 23.4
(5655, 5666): 0.6 angstroms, 24.8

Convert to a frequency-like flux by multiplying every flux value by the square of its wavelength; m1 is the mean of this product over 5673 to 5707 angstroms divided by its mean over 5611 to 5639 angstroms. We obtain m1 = 1.0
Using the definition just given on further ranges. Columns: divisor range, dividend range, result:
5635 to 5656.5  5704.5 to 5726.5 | 0.97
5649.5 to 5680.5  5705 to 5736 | 1.03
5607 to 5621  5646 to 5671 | 1.02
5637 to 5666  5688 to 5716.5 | 0.99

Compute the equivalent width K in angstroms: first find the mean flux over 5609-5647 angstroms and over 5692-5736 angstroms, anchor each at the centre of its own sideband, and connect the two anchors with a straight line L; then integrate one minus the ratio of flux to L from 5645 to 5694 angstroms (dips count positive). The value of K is -0.4 angstroms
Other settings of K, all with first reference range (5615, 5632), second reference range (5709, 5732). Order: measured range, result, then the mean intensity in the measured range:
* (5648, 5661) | -0.3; 26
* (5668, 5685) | -0.3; 26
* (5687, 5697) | -0.5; 27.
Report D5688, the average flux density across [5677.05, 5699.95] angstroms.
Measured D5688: 26.2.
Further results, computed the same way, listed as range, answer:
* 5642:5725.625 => 25.8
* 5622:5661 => 26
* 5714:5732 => 26.7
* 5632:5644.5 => 26.3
